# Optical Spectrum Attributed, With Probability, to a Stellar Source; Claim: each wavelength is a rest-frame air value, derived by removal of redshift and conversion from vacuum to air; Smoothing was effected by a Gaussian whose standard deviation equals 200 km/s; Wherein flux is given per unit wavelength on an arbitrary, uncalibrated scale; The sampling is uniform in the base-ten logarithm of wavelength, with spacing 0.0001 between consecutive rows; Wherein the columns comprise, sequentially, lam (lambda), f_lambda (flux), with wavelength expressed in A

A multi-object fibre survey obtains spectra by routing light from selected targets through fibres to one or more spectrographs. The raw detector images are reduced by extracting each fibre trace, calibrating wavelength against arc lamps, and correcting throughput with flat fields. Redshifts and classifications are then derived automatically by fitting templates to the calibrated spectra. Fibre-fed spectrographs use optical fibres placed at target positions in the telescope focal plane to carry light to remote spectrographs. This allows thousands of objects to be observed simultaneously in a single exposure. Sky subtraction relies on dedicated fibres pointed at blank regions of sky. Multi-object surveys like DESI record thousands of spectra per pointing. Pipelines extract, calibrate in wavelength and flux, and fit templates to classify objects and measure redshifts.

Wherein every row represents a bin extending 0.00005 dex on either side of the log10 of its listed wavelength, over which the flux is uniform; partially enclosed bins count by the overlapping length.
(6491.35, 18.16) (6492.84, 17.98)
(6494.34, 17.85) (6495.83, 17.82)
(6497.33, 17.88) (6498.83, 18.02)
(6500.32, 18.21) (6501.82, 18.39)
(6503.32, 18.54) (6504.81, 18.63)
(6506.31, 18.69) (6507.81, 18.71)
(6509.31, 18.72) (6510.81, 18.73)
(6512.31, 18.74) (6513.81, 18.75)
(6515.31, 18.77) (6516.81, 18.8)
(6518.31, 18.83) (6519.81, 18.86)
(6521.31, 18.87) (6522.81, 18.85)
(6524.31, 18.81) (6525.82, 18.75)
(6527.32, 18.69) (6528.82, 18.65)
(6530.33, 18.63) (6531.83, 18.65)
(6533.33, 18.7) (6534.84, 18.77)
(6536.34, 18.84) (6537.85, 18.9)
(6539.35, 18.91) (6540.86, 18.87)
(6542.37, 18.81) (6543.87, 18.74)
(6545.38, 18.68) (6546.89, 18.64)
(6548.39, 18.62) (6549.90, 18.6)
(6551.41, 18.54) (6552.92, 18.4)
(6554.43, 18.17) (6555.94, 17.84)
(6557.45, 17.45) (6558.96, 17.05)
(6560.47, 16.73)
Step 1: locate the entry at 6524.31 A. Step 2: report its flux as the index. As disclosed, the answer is 18.81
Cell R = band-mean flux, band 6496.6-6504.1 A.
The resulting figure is 18.2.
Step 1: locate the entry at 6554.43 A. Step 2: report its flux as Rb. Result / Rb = 18.17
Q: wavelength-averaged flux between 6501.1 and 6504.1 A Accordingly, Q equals 18.5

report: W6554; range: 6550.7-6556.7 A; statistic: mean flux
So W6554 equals 18.2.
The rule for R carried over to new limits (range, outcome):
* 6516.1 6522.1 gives 18.9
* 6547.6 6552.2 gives 18.6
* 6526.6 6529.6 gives 18.6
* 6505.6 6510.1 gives 18.7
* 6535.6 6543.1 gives 18.8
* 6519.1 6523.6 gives 18.9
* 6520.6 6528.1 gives 18.8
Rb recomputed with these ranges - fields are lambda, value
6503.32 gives 18.54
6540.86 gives 18.87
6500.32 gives 18.21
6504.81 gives 18.63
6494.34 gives 17.85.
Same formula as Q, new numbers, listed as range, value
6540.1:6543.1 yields 18.8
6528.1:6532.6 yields 18.6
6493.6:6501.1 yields 18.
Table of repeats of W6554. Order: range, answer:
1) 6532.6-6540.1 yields 18.8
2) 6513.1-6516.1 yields 18.8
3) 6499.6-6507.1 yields 18.5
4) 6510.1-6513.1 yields 18.7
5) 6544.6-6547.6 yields 18.6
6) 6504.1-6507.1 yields 18.6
